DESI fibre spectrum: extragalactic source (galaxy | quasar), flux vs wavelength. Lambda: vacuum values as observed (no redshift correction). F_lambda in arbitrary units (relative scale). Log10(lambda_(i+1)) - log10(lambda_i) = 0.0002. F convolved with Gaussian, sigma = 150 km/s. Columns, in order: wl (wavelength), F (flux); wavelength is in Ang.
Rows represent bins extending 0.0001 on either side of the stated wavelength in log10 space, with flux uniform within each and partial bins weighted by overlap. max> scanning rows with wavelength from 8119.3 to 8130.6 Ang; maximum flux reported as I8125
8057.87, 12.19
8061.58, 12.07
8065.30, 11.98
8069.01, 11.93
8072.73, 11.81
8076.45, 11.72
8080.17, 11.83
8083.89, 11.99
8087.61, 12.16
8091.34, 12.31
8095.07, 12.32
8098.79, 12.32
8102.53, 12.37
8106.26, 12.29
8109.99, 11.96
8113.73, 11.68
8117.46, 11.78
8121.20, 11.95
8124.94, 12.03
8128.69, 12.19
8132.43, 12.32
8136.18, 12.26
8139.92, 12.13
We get 12.19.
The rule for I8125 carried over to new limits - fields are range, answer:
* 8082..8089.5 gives 12.16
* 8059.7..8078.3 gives 12.07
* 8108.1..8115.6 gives 11.96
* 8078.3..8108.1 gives 12.37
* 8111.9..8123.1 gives 11.95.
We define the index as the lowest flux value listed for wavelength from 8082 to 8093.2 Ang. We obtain 11.99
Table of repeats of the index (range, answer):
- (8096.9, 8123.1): 11.68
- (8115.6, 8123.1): 11.78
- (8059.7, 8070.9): 11.93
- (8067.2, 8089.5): 11.72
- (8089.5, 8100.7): 12.31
